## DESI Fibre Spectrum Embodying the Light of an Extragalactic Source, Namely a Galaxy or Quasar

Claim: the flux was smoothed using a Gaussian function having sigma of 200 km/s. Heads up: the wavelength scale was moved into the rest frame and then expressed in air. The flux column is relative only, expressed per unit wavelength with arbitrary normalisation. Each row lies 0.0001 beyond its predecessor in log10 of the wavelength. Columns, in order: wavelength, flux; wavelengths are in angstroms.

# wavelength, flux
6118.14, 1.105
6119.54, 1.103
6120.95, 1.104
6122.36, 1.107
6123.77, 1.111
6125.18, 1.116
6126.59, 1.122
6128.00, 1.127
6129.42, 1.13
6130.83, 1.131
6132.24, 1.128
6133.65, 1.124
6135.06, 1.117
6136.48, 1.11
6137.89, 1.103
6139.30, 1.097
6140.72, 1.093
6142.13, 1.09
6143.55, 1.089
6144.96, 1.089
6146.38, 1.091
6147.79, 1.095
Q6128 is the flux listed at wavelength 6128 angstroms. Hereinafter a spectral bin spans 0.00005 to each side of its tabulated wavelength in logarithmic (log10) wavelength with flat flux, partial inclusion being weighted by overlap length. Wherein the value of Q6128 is 1.127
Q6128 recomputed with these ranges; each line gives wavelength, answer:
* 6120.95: 1.104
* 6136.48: 1.11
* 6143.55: 1.089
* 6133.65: 1.124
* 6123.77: 1.111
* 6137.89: 1.103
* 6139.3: 1.097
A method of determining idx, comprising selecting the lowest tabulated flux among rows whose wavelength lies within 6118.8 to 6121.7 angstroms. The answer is 1.103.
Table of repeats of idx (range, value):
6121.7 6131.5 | 1.107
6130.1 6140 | 1.097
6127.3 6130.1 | 1.127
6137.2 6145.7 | 1.089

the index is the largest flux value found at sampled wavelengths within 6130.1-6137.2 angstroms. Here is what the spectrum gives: 1.131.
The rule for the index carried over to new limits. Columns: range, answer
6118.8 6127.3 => 1.122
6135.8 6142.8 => 1.11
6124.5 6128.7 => 1.127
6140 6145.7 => 1.093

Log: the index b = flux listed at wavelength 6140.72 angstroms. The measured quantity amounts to 1.093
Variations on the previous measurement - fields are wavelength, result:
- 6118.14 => 1.105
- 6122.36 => 1.107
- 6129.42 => 1.13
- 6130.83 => 1.131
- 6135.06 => 1.117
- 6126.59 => 1.122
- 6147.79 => 1.095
